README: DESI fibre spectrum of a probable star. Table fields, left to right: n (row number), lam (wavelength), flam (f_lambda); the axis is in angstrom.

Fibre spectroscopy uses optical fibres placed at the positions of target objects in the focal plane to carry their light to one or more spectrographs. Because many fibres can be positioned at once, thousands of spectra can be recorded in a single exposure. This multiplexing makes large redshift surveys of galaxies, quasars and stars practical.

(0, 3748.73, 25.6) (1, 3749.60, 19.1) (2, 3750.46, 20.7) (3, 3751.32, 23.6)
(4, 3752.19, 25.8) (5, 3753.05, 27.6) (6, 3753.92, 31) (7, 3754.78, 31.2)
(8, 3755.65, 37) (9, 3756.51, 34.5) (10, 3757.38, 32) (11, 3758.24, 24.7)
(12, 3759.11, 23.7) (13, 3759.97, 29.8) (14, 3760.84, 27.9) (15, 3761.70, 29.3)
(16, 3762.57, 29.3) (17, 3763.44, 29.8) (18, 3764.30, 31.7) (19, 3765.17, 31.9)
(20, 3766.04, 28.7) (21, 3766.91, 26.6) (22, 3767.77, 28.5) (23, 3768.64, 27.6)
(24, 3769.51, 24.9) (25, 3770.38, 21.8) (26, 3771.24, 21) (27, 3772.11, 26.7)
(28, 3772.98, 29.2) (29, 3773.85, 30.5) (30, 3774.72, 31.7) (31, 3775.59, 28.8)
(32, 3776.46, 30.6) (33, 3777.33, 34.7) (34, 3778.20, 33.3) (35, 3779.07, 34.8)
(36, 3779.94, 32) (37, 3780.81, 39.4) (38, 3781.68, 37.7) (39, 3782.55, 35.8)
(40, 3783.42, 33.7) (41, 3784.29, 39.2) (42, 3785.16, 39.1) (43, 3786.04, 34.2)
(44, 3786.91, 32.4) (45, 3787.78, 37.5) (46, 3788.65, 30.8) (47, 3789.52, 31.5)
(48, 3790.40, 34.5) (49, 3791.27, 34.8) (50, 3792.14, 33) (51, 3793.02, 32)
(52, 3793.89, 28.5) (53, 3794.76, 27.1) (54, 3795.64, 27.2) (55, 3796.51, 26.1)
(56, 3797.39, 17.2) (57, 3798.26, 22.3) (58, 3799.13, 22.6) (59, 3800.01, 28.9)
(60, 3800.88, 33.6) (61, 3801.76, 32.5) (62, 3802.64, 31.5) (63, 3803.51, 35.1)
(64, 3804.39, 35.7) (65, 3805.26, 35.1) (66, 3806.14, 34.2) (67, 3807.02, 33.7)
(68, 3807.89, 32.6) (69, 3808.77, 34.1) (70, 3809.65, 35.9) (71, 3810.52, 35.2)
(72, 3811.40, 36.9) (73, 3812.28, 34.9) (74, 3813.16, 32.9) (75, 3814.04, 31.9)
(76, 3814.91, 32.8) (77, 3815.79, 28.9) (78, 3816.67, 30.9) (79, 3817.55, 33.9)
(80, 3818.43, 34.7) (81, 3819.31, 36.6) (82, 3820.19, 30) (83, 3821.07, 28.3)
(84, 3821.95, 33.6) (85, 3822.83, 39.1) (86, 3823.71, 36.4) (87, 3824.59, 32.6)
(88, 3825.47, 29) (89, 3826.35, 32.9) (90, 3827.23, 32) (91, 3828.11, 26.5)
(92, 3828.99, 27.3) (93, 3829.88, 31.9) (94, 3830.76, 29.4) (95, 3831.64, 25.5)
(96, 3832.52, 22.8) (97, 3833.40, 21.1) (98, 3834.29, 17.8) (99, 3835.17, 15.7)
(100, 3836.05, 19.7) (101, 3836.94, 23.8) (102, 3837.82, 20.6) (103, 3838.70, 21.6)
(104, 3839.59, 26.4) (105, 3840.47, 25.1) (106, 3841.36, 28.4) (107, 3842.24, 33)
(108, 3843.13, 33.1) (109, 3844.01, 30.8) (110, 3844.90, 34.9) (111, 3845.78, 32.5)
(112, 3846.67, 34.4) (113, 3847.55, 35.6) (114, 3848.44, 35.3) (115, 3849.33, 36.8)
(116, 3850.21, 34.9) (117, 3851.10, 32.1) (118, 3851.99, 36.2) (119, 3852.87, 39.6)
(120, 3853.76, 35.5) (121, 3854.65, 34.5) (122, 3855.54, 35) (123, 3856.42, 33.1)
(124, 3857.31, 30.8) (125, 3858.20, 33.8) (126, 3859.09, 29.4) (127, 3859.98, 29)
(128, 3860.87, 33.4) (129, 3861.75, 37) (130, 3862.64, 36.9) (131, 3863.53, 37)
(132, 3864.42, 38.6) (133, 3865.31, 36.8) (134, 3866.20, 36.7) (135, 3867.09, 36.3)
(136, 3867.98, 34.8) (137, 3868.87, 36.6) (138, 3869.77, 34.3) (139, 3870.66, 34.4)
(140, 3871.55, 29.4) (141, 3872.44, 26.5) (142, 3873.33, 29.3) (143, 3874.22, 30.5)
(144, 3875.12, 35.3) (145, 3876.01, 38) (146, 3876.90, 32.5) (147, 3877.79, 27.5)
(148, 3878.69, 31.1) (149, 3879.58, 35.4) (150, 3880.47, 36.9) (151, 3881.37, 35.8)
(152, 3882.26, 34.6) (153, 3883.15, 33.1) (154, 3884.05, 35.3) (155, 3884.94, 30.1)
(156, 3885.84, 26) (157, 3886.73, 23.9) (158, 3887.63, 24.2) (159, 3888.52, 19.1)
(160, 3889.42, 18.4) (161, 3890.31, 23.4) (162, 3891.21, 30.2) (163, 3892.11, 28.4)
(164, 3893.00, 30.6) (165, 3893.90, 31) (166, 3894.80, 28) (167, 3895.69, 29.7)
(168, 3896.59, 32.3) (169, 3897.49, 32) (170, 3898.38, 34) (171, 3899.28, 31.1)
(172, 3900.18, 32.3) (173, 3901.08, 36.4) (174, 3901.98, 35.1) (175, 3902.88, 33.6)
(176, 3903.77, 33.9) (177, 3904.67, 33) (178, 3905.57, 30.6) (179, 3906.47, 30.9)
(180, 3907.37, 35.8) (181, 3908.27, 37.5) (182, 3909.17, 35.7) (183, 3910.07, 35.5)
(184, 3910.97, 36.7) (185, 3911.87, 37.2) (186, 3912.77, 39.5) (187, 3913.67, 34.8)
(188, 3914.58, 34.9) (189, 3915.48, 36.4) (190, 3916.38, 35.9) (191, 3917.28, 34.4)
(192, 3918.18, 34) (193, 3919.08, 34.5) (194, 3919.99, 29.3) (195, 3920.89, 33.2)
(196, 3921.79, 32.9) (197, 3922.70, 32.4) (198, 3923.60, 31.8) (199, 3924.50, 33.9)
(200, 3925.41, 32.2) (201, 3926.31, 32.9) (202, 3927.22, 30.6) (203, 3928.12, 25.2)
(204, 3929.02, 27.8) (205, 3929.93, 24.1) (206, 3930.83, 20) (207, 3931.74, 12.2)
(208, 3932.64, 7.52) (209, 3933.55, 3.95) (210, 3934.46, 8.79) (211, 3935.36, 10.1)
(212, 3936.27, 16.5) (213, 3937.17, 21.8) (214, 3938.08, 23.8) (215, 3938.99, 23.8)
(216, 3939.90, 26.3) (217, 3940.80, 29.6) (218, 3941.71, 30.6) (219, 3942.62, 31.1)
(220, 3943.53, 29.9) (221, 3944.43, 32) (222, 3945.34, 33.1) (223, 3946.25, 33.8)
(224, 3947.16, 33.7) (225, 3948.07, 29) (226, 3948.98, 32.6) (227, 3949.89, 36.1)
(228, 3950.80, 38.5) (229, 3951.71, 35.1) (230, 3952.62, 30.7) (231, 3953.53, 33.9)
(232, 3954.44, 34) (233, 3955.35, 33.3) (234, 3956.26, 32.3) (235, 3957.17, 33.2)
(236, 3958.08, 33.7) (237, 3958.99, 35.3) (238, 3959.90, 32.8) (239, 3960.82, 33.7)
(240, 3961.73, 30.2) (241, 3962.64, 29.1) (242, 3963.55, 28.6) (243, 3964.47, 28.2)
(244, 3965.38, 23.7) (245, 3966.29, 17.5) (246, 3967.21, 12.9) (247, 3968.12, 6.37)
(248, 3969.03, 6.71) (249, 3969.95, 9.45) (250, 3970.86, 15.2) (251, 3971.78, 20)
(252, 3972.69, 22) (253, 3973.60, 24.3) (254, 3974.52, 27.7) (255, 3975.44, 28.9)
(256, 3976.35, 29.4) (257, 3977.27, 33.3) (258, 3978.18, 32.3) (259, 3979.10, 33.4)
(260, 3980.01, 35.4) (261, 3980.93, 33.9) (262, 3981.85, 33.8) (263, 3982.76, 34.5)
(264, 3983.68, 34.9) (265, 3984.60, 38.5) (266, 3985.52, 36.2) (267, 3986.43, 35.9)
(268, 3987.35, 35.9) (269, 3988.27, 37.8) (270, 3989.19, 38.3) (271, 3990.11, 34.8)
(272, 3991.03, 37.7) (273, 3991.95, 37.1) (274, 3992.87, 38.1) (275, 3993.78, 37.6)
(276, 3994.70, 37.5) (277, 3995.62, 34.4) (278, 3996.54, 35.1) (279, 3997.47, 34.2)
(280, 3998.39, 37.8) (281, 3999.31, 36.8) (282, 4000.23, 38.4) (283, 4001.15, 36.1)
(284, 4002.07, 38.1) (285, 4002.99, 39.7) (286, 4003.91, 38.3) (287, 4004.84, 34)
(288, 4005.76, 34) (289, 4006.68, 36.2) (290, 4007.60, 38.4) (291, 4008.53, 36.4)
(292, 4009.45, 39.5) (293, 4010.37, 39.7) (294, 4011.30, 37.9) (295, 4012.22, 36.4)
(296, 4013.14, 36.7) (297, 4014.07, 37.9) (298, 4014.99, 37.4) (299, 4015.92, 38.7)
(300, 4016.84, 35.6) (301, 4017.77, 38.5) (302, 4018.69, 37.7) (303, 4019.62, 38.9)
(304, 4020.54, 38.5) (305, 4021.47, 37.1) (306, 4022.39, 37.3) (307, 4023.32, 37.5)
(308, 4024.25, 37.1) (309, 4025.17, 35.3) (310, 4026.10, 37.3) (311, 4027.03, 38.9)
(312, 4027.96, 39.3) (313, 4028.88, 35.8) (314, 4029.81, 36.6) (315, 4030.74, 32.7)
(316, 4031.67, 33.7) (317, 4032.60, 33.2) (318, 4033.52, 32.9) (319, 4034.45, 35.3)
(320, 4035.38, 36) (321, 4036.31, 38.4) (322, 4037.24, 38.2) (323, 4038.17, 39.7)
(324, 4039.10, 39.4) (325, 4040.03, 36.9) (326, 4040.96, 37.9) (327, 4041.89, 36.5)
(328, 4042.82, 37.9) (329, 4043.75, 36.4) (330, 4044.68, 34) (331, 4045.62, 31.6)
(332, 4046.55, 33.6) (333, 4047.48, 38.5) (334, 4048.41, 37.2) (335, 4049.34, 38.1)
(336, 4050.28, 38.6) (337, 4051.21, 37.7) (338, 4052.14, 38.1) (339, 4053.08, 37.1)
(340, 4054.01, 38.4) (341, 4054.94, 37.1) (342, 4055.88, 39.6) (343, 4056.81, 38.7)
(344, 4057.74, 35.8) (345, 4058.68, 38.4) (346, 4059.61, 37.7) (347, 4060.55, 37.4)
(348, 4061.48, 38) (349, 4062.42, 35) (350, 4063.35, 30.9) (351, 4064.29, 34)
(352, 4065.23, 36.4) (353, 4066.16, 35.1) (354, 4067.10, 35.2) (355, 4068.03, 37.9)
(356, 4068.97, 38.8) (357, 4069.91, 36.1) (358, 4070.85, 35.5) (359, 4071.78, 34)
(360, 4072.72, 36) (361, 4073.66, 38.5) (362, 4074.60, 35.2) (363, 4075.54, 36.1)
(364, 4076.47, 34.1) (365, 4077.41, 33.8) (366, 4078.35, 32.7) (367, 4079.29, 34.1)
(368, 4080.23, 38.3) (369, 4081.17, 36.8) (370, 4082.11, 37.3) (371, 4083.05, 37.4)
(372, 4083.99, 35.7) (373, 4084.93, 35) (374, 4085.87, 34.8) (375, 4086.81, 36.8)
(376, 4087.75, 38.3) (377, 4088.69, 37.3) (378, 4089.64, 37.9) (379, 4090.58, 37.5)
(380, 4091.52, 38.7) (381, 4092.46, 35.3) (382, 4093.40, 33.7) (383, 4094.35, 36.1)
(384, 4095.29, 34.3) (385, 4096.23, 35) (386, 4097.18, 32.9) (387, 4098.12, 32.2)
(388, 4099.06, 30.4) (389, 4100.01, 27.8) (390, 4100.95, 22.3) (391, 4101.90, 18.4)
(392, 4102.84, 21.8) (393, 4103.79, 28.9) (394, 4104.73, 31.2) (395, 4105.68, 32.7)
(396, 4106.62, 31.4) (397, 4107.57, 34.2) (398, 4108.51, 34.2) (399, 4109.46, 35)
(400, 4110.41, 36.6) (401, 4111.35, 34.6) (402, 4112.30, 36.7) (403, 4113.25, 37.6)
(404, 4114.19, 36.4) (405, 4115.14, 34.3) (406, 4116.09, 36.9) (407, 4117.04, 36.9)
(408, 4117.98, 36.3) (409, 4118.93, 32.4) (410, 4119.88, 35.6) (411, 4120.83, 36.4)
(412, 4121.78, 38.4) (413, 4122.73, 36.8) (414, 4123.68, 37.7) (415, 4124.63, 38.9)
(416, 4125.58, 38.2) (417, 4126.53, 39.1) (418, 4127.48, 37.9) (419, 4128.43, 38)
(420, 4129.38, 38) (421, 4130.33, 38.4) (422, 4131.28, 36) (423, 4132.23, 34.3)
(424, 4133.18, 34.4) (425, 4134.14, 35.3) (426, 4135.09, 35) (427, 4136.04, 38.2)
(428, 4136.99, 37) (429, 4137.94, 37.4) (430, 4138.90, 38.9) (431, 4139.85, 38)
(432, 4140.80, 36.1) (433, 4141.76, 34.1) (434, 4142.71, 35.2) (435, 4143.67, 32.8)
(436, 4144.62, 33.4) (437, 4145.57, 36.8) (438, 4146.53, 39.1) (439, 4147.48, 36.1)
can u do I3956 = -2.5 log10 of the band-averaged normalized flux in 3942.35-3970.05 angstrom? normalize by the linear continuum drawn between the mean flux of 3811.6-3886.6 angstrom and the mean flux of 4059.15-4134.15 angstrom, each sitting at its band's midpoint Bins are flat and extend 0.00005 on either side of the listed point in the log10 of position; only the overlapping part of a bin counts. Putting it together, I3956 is 0.15 mag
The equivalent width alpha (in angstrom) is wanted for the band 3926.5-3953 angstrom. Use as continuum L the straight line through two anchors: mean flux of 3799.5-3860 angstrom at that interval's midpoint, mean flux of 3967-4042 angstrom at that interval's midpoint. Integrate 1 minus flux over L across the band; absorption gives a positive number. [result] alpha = 6.1 angstrom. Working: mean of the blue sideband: 31.3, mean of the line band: 25.5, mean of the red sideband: 34.3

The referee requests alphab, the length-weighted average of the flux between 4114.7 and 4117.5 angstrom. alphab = 36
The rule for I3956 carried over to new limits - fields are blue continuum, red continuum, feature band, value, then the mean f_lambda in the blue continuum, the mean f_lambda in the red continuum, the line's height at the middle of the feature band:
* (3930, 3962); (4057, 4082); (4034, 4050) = -0.09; 27.5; 35.9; 34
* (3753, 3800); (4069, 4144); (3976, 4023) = -0.09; 30.4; 35.1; 33.6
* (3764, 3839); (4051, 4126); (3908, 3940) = 0.16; 30.5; 35.2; 32.5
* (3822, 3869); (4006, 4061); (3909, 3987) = 0.20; 31.3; 37.1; 34.5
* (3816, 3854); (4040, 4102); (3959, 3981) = 0.32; 30.2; 35.6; 33.3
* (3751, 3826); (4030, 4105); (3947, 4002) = 0.09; 31.3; 35.3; 34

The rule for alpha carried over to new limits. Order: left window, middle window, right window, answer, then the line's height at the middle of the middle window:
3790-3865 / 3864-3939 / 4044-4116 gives 4.8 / 32.3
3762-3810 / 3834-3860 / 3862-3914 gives 1.3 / 32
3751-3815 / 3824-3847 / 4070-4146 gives 3.2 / 31.7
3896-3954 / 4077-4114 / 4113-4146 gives 1.7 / 35.4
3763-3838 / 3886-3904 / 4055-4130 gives 1.6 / 32.1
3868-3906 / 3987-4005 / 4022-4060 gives -0.9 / 35.2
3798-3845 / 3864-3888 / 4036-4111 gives -1.2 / 31.2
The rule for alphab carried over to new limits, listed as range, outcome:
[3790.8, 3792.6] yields 33.9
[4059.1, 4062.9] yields 37.1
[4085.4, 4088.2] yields 36.7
